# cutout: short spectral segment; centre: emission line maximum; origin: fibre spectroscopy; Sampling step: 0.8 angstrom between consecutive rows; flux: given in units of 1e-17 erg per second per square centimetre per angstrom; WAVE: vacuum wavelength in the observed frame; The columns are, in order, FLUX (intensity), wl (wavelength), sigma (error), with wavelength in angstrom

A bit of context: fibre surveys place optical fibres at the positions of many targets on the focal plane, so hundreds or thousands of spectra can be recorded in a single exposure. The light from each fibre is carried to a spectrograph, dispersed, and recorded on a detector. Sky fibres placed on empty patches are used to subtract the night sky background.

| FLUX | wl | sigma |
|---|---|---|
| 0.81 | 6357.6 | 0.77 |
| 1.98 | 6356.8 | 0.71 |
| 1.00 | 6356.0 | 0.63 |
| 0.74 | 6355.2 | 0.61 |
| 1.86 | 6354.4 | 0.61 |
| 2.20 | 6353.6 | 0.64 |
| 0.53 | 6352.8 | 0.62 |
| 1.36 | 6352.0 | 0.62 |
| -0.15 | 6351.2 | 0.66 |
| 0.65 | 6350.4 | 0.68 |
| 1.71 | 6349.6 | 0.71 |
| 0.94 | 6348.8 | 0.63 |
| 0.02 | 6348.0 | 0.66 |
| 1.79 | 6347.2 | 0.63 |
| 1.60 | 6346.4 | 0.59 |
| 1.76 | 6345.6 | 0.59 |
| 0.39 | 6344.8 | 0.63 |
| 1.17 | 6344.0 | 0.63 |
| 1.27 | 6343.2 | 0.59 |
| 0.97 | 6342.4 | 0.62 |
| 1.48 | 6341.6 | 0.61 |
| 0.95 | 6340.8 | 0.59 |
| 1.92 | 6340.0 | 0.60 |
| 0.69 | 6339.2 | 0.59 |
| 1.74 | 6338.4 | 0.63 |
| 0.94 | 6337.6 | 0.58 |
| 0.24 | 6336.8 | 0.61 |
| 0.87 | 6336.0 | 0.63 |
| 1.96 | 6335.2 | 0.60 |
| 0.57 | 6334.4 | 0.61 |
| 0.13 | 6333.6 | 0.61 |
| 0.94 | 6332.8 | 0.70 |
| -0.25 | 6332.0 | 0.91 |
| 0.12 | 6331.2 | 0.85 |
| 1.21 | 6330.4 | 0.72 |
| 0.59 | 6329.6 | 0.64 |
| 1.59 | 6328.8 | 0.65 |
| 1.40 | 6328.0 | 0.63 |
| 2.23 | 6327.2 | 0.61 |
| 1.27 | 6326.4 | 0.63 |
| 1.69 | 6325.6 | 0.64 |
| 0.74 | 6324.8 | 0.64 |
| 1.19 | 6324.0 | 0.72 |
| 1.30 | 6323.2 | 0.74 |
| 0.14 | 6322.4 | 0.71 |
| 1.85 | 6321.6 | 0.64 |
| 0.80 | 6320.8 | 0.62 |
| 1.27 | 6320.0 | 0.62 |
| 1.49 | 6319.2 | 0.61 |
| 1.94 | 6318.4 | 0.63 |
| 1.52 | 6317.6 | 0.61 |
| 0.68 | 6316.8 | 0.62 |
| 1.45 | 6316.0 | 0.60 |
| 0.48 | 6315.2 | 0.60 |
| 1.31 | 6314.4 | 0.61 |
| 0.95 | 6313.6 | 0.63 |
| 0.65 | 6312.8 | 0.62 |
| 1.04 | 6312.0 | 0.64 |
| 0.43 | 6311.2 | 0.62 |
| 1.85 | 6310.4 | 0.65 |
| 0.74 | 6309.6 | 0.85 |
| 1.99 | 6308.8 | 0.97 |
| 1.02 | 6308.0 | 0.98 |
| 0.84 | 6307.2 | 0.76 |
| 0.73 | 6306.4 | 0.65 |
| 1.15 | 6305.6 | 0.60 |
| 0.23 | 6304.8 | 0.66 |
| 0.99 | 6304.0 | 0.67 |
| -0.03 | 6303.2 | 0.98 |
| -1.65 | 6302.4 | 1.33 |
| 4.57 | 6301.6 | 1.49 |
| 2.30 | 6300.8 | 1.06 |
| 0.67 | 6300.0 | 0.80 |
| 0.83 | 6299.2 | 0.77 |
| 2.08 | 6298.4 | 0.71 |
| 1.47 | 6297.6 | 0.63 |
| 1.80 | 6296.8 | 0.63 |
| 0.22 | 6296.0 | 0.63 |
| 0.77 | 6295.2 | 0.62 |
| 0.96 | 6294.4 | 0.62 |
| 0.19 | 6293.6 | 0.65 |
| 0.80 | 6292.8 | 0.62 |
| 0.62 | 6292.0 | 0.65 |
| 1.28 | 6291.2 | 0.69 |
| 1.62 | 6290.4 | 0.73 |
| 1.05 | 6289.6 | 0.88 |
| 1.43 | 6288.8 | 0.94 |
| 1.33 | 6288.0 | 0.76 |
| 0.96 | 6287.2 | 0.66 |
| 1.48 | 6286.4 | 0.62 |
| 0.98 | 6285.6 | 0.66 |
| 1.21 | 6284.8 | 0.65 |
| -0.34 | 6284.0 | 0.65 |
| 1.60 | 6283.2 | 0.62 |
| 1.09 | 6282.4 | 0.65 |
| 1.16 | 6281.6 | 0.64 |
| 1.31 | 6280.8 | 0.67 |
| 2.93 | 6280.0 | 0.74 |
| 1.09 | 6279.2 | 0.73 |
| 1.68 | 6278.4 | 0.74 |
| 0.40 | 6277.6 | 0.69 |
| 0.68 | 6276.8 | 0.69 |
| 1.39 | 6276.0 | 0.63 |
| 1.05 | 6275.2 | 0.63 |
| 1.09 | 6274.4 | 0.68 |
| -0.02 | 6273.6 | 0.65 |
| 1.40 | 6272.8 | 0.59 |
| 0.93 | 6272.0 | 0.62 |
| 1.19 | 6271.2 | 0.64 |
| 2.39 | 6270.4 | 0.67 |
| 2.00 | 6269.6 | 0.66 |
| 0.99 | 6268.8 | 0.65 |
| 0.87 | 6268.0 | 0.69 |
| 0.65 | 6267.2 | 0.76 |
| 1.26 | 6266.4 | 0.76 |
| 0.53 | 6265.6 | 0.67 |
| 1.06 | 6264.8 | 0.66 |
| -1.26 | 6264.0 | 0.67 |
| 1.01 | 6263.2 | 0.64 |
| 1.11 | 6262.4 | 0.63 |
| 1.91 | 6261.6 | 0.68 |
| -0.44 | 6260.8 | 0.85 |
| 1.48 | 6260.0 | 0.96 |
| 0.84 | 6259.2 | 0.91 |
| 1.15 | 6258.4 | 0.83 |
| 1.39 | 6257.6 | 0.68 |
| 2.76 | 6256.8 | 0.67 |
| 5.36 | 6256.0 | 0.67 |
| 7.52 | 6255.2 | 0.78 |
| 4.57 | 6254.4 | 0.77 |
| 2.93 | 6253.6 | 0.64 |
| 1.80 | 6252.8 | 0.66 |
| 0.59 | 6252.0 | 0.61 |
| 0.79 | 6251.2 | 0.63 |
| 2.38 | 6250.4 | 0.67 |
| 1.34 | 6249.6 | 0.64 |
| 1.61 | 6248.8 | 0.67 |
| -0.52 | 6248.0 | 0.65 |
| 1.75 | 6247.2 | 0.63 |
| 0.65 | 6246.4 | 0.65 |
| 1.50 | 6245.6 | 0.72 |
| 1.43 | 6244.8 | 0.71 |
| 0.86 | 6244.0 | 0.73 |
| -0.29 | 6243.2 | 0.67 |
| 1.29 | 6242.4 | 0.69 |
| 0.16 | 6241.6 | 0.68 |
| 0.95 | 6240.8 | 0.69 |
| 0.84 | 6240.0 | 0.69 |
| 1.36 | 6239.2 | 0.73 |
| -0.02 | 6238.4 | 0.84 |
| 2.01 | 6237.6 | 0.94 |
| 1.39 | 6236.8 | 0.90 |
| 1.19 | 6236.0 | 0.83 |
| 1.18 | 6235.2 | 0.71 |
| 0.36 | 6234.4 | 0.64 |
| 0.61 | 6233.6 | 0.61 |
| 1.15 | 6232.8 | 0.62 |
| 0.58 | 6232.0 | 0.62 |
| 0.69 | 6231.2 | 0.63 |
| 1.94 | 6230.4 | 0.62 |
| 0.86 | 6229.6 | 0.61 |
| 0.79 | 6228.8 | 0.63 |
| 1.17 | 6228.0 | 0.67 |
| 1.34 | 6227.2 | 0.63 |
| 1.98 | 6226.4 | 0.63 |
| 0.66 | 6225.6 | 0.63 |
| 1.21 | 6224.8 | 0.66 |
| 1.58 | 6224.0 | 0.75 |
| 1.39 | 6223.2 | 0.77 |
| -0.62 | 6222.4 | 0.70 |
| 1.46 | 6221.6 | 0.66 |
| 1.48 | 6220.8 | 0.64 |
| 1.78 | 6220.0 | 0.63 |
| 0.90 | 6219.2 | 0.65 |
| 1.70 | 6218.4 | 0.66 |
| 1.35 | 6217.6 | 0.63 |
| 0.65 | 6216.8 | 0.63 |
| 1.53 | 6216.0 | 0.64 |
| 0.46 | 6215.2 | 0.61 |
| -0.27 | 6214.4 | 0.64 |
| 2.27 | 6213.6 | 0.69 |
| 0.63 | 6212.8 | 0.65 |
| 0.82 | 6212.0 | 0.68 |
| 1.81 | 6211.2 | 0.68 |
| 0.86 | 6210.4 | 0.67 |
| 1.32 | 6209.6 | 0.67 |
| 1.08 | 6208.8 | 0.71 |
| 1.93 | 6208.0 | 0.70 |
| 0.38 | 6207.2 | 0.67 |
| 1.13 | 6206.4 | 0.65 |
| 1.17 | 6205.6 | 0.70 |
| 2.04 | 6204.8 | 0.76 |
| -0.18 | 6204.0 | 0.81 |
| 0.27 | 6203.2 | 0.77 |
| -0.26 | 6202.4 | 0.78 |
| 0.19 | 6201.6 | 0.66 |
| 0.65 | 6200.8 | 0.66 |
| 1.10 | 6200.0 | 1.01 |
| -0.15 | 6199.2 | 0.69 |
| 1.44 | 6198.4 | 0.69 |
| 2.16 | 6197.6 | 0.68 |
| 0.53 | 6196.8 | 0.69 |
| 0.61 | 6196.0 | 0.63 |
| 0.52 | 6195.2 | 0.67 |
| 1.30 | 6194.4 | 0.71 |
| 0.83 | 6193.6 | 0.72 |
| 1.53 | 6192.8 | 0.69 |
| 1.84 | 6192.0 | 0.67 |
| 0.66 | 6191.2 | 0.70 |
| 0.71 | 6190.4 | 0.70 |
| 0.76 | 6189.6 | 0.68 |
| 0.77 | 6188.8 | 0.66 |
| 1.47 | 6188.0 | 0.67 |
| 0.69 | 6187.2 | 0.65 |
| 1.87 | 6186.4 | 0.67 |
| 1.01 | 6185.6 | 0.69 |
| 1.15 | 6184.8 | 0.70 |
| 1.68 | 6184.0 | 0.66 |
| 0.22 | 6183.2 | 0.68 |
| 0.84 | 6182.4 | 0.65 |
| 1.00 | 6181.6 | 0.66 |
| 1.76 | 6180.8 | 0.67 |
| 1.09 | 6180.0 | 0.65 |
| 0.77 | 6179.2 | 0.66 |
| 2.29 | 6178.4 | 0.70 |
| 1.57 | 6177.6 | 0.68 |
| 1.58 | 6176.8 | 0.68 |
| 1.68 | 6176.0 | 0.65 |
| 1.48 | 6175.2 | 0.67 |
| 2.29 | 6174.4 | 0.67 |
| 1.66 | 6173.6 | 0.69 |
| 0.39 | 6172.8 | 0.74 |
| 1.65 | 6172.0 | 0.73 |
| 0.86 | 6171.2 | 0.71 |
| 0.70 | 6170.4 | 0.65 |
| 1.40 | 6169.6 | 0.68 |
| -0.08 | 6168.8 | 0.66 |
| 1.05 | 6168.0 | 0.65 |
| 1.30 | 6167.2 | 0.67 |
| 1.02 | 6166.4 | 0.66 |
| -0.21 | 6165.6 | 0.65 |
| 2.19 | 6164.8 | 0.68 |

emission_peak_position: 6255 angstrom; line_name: H-beta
